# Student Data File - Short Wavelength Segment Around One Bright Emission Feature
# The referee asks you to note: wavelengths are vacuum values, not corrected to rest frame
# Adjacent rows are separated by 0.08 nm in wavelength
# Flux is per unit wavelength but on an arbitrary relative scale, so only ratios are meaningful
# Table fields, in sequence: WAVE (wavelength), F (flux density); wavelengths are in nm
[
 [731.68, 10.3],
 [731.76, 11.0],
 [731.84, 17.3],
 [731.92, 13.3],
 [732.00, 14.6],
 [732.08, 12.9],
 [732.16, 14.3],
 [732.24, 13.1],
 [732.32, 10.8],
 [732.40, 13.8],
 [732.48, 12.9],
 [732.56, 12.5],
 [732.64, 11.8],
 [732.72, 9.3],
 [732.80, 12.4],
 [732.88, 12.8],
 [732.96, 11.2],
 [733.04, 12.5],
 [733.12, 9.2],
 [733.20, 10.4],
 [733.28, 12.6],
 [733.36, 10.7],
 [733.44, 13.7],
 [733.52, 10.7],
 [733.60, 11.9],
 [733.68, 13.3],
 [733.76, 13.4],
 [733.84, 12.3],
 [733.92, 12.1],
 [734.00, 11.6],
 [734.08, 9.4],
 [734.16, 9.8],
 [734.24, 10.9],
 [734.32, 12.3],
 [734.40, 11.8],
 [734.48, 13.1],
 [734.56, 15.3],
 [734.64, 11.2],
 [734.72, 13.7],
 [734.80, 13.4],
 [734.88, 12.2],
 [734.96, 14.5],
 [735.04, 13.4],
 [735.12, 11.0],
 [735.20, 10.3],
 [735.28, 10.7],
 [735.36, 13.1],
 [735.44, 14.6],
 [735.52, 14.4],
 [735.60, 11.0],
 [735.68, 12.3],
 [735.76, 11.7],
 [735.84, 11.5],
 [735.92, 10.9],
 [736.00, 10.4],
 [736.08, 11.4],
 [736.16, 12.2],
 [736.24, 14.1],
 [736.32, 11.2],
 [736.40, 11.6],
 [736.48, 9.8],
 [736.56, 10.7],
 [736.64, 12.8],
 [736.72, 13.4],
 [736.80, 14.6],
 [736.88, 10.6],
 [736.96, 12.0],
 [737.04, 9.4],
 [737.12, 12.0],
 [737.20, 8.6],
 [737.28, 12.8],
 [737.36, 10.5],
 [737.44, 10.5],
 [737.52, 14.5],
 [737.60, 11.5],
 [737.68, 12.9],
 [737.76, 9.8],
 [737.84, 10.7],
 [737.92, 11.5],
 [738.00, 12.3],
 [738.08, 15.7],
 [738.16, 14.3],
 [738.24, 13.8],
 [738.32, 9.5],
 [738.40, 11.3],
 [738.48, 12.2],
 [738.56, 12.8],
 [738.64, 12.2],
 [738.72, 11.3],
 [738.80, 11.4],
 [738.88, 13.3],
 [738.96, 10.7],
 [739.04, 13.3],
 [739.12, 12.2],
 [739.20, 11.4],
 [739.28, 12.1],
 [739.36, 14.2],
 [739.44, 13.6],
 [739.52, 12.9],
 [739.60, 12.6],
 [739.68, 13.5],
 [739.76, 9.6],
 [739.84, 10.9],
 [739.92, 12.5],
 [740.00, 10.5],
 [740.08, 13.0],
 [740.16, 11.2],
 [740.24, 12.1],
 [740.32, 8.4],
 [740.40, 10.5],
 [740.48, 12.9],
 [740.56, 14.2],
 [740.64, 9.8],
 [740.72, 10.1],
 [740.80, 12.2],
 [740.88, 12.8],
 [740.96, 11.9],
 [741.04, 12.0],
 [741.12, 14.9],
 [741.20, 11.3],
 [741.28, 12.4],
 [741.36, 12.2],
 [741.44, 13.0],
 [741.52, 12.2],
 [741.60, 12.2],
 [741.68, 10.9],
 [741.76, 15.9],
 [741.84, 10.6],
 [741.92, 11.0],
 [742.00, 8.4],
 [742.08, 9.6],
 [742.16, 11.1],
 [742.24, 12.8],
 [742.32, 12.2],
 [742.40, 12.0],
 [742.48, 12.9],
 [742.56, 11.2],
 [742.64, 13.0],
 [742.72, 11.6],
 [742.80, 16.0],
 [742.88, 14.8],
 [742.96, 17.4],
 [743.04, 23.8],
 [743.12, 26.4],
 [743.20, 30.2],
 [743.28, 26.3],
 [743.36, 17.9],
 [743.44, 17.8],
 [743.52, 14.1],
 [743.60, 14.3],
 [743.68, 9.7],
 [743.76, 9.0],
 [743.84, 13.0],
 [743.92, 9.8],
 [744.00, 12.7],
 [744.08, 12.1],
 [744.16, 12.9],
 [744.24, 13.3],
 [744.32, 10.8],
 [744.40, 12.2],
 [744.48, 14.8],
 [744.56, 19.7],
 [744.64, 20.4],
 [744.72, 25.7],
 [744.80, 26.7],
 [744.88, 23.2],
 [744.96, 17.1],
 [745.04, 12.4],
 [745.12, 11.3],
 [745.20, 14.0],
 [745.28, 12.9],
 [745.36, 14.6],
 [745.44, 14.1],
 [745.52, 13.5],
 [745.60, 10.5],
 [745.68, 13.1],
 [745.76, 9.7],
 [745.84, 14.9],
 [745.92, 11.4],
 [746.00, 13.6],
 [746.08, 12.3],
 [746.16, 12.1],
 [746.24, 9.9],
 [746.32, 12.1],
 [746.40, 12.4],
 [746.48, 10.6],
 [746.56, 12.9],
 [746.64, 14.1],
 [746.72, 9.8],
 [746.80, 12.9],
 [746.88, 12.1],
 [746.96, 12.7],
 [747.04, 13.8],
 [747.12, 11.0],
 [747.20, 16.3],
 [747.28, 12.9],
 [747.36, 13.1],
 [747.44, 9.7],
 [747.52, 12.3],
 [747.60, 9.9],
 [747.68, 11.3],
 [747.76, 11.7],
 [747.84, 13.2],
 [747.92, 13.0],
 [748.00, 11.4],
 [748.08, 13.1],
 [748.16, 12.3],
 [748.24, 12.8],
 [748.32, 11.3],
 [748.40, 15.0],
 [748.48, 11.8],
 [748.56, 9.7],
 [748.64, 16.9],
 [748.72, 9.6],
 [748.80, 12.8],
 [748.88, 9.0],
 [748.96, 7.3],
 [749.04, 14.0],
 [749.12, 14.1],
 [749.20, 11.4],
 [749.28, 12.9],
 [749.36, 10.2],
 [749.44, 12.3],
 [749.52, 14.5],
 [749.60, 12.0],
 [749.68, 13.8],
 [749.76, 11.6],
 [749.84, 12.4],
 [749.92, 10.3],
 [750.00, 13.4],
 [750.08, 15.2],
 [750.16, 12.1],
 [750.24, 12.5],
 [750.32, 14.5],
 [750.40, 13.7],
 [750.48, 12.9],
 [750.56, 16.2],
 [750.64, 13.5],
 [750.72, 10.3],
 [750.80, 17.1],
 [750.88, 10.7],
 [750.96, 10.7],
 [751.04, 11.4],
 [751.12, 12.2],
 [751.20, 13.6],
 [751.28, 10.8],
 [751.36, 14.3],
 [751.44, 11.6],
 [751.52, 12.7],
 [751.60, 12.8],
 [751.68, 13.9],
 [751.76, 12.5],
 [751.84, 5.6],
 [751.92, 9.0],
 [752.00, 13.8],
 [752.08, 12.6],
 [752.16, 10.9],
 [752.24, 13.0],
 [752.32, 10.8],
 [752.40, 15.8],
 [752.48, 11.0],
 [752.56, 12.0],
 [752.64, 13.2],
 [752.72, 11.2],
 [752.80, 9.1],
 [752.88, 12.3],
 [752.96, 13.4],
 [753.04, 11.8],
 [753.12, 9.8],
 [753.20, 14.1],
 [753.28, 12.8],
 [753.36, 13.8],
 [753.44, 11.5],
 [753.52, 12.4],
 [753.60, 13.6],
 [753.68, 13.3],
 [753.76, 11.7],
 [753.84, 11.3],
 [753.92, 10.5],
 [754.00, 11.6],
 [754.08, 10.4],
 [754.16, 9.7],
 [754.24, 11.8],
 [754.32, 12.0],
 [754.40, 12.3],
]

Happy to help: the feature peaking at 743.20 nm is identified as [S II] 6716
